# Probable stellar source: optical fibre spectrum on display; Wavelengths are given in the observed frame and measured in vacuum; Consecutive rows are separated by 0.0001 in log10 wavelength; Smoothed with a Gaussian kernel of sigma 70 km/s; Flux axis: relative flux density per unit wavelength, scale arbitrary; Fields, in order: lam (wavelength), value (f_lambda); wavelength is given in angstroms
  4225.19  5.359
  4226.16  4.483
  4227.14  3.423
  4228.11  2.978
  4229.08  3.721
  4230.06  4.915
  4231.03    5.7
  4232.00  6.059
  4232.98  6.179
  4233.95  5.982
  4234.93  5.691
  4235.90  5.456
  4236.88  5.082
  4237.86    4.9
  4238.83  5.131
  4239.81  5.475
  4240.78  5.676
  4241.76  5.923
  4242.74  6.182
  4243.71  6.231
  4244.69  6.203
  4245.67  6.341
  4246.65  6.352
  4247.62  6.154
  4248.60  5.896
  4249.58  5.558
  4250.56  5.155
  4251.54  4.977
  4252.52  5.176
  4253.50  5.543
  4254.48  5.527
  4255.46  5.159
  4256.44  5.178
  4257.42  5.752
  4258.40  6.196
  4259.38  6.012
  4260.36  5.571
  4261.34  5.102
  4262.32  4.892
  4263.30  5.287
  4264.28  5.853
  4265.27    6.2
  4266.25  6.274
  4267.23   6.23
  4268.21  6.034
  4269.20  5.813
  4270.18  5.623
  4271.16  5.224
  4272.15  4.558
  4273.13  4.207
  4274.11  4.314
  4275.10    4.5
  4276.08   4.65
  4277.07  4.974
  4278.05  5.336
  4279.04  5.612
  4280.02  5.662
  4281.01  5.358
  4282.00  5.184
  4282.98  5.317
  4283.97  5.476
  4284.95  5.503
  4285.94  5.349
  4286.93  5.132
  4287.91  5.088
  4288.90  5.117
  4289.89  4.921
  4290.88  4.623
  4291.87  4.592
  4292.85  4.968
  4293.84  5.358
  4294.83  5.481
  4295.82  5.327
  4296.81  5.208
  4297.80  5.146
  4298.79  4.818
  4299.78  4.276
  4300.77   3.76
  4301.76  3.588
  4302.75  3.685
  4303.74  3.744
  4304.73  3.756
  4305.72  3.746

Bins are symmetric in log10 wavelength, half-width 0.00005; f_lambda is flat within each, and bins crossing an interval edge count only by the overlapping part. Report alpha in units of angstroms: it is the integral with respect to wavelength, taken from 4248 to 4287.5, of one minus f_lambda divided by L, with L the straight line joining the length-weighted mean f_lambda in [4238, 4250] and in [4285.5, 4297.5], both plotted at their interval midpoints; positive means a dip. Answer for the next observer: 0.8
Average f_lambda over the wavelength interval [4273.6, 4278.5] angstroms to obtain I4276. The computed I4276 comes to 4.75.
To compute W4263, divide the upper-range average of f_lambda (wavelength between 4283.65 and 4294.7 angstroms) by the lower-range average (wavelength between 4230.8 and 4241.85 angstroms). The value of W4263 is 0.9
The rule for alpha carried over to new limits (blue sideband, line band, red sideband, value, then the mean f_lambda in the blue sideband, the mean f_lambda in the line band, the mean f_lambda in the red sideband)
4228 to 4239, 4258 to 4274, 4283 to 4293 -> -1.20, 5.23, 5.54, 5.09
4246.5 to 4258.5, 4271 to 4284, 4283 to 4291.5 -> 0.62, 5.54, 5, 5.15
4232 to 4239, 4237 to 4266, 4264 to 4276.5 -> -1.02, 5.54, 5.64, 5.34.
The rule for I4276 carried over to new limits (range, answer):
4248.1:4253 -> 5.35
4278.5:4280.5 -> 5.63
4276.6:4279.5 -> 5.31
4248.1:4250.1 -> 5.71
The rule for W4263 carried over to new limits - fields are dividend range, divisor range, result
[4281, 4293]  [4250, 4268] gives 0.92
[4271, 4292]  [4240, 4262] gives 0.88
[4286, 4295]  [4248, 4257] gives 0.94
